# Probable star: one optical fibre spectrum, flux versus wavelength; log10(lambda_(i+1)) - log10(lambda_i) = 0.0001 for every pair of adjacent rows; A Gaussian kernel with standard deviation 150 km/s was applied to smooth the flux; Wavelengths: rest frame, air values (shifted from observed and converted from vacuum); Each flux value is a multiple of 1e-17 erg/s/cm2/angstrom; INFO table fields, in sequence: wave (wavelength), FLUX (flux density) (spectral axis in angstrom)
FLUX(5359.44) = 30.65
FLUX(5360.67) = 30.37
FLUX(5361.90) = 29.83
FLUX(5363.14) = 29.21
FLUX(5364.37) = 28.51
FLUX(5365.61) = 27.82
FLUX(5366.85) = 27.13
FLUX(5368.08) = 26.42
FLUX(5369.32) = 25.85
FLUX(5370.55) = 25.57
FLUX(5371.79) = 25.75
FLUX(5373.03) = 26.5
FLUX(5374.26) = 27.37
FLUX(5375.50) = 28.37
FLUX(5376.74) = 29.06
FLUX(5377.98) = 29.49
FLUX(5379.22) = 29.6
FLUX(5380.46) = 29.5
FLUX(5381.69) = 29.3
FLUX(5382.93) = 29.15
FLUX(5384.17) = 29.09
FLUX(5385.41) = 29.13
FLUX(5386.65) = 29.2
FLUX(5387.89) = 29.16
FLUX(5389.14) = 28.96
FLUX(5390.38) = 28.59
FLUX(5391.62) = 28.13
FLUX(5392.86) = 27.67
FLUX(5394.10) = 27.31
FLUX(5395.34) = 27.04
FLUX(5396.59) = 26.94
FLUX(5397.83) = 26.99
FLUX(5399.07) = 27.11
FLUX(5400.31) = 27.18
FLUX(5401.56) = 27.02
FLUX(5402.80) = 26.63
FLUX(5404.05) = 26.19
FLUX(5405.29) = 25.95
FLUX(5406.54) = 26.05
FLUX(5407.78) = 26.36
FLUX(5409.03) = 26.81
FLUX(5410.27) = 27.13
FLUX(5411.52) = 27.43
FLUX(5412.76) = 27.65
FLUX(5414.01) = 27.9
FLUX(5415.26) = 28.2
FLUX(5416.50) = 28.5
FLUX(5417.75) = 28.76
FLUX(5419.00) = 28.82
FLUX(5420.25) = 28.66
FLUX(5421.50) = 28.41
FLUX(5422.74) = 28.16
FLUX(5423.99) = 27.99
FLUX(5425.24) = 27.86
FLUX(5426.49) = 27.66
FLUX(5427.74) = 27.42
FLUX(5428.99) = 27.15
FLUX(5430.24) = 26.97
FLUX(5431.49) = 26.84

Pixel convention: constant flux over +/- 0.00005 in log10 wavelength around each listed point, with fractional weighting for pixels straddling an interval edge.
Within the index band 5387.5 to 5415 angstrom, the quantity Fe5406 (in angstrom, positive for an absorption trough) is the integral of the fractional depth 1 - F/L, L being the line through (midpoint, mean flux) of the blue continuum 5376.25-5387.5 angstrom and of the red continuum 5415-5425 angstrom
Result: 1.5 angstrom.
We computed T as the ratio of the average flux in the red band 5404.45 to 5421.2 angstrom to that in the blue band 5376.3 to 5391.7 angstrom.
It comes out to 0.95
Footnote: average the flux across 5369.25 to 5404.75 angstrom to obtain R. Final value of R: 27.9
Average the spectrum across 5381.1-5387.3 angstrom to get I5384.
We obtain 29.2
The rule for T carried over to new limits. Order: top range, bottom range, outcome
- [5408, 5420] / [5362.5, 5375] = 1.03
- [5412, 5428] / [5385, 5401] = 1.01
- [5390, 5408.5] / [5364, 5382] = 0.97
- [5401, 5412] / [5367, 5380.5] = 0.97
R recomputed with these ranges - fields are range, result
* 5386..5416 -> 27.4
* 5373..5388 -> 28.9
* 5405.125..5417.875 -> 27.3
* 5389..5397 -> 27.8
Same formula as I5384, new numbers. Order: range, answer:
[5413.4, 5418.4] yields 28.3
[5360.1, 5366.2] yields 29.1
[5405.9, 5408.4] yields 26.2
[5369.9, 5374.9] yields 26.3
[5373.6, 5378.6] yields 28.6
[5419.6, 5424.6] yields 28.3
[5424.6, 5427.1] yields 27.7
